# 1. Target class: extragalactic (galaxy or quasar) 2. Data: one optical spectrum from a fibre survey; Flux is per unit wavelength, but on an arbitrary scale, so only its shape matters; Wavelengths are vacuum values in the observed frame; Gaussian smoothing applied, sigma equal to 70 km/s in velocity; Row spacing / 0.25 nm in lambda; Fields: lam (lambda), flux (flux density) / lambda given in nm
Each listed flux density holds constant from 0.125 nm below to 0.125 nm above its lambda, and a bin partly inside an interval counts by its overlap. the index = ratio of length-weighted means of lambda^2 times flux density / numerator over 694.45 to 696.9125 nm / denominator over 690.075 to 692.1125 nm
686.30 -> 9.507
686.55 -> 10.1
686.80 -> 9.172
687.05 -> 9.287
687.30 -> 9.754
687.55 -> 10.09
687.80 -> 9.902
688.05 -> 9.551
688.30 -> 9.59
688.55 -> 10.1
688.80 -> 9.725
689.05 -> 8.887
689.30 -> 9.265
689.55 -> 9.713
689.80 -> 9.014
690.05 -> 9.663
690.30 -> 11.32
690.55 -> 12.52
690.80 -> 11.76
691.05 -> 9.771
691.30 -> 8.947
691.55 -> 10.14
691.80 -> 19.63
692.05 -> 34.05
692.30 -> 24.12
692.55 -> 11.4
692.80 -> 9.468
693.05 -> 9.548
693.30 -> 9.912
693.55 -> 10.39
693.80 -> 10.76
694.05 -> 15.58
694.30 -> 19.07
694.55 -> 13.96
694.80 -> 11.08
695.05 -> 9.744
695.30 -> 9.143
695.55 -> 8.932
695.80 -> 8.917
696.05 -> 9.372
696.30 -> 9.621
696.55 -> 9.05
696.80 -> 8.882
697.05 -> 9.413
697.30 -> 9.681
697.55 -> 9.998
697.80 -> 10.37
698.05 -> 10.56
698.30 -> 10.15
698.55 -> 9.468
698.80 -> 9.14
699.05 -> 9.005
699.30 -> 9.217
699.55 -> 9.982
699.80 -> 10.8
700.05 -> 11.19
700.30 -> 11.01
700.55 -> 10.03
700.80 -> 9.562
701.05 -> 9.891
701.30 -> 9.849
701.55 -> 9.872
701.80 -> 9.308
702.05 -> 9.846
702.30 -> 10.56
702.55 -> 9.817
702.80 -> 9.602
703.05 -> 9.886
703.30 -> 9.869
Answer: 0.7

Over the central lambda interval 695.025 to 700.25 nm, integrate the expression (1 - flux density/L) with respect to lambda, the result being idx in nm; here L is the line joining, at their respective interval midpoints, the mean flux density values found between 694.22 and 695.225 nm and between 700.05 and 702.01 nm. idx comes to 0.85 nm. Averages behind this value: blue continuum 13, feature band 9.67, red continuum 10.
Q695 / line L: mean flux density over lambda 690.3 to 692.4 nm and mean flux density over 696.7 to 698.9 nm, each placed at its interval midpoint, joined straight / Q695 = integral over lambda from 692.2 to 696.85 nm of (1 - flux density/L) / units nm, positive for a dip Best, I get 0.53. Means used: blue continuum 16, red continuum 9.76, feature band 11.5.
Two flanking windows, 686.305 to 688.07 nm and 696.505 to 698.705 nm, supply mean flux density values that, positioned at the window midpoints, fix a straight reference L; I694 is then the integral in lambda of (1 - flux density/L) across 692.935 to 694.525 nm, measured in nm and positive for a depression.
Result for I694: -0.48 nm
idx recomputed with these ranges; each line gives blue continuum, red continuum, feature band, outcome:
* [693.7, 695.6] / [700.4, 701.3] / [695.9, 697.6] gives 0.32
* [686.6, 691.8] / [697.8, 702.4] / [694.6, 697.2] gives 0.13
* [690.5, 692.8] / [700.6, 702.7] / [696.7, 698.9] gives 0.42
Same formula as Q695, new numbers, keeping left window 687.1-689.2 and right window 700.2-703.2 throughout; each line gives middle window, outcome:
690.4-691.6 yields -0.12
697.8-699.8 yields 0.02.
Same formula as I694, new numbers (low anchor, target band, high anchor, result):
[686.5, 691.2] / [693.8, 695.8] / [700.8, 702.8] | -0.46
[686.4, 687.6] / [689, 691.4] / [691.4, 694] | 0.47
